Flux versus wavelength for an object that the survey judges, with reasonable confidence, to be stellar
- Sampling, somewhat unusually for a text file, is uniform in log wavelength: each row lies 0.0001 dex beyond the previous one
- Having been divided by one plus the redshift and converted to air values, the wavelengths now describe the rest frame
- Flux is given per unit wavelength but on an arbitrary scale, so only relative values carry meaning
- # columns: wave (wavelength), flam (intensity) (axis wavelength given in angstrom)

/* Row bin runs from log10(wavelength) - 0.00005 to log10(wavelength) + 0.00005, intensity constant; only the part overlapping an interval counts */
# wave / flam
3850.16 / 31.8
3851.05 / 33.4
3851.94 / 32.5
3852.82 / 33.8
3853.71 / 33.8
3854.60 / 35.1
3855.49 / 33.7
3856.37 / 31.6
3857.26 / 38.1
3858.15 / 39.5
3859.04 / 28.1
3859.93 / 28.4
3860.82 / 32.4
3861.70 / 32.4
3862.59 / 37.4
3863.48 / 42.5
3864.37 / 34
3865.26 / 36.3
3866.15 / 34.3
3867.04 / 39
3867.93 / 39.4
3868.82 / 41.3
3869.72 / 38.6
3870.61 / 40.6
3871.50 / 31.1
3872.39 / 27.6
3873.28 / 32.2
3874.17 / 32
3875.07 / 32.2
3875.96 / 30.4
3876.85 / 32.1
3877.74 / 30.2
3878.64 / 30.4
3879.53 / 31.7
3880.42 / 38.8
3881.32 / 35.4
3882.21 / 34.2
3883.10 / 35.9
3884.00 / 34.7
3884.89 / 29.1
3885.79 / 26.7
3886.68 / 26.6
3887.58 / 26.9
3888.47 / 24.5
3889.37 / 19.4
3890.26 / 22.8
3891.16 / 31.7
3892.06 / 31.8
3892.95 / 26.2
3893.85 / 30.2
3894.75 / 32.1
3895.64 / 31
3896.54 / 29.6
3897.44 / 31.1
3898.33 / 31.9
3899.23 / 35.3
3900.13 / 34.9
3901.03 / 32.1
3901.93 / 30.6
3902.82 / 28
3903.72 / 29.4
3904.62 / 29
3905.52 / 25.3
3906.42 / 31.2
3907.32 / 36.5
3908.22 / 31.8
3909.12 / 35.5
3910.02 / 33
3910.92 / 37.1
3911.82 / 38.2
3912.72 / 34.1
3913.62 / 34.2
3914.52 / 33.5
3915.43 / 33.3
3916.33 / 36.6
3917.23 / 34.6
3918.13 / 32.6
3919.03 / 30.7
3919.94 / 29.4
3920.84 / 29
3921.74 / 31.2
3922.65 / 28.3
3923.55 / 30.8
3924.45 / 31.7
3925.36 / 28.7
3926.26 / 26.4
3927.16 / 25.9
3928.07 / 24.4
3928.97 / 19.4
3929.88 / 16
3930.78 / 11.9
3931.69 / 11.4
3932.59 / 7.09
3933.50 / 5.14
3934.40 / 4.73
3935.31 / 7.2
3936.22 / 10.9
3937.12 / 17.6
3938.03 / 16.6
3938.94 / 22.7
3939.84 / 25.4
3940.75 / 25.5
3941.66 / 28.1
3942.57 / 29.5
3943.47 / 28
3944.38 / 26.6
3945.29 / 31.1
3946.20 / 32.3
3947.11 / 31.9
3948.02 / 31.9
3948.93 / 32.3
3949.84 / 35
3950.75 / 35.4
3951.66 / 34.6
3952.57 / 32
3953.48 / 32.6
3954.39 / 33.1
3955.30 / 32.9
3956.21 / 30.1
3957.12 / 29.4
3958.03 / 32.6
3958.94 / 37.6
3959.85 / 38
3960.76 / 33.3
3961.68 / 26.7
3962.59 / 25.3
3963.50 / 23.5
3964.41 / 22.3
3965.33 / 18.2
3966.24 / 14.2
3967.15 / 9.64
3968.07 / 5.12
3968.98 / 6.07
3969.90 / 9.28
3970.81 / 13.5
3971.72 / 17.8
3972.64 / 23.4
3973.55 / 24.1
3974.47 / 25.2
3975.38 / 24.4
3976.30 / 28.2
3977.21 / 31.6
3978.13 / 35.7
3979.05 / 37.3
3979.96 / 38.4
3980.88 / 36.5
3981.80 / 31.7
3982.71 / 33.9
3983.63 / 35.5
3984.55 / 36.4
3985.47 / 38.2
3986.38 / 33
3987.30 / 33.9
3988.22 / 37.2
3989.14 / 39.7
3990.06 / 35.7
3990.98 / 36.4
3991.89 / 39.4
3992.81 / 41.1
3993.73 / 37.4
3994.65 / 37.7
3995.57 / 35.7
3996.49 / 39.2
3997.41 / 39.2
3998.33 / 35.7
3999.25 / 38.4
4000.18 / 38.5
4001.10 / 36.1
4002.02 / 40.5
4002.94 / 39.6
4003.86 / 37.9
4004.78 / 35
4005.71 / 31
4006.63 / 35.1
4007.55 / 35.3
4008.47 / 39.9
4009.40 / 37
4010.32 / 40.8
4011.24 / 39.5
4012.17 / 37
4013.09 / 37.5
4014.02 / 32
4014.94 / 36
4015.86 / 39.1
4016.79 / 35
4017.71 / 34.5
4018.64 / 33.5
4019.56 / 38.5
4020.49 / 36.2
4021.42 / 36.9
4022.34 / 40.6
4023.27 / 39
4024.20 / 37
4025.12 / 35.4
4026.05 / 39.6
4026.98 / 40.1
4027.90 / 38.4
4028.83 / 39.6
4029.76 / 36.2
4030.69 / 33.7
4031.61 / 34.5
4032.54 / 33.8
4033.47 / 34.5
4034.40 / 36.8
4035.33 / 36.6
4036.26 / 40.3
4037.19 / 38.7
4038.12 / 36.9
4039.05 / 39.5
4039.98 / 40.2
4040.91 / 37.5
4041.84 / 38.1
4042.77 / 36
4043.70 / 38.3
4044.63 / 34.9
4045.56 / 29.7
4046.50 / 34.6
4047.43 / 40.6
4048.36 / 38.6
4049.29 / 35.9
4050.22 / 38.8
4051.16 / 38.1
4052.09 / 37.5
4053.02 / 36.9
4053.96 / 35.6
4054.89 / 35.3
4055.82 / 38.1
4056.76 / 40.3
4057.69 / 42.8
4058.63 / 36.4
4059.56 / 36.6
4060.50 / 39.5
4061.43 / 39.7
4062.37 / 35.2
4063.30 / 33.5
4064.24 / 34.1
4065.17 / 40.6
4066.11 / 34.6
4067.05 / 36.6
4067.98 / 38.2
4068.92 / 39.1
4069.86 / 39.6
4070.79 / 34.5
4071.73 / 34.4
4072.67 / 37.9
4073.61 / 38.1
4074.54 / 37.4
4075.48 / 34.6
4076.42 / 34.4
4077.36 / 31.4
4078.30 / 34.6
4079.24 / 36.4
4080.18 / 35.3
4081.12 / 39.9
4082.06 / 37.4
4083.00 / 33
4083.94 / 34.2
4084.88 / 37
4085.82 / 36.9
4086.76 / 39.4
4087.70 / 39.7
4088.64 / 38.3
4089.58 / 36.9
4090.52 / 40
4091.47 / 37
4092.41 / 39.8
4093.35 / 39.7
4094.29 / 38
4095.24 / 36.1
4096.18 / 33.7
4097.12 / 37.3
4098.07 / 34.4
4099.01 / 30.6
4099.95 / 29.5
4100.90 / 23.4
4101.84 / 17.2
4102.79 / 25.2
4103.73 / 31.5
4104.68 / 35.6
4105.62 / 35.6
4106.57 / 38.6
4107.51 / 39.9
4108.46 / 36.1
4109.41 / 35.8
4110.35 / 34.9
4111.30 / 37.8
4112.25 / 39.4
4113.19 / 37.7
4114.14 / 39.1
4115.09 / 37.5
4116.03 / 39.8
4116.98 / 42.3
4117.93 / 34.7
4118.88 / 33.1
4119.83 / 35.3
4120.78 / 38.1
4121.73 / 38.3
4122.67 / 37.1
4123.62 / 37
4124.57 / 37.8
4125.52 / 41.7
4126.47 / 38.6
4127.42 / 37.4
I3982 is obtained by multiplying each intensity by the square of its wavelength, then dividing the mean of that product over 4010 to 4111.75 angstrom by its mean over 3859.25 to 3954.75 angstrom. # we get 1.3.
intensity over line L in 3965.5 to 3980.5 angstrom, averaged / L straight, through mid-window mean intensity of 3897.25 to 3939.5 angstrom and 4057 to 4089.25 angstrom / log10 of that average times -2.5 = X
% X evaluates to 0.38 mag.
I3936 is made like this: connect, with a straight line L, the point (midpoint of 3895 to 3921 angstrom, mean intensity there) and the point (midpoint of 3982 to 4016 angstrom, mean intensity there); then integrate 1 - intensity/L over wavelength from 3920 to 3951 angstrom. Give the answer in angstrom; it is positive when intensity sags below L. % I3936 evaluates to 9.45 angstrom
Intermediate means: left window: 32.4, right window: 37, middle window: 23.5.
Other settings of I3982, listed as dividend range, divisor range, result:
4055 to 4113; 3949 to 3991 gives 1.32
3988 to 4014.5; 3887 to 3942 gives 1.46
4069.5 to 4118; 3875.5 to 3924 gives 1.26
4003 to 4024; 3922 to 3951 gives 1.65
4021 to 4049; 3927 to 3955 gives 1.66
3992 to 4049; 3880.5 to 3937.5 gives 1.42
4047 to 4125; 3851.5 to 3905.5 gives 1.25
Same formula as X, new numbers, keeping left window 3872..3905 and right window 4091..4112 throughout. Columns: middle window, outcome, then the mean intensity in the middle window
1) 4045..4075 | -0.12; 37.1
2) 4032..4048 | -0.12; 36.9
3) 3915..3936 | 0.32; 23.2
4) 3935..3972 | 0.25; 25.1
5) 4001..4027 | -0.14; 37.1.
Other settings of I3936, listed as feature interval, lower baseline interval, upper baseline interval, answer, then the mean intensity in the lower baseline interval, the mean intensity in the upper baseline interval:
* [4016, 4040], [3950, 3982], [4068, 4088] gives -3.80 angstrom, 26.6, 36.4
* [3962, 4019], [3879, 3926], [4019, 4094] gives 4.73 angstrom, 31.3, 37.2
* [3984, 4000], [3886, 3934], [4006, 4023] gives -1.03 angstrom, 28.5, 36.9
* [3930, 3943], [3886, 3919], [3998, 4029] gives 6.73 angstrom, 31.2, 37.2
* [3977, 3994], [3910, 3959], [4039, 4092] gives -2.91 angstrom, 27.2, 37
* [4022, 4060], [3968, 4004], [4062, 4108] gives -3.66 angstrom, 32.4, 35.4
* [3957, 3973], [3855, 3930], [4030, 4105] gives 5.86 angstrom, 31.8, 36.1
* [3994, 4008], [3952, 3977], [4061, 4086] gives -4.39 angstrom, 24.1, 36.2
